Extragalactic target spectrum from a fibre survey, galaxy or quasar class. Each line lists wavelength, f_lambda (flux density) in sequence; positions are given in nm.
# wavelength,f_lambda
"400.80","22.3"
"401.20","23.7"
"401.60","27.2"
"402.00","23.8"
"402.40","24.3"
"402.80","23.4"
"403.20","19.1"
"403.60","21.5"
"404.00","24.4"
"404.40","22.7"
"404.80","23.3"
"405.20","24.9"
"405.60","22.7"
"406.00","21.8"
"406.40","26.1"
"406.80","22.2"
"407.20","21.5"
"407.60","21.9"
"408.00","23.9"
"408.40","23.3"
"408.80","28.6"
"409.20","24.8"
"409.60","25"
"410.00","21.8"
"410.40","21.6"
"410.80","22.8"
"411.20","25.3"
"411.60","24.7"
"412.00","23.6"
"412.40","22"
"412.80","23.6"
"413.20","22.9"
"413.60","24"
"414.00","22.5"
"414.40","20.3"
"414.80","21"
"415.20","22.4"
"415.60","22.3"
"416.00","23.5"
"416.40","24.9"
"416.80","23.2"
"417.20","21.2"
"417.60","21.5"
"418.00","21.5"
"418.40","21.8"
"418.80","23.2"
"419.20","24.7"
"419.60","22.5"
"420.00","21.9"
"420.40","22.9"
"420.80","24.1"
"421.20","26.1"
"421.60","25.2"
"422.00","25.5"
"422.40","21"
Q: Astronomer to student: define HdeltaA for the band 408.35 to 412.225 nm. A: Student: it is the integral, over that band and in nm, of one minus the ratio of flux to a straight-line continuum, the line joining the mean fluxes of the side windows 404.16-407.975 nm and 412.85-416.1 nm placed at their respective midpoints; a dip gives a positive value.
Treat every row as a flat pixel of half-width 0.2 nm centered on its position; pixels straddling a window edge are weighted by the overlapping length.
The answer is -0.25 nm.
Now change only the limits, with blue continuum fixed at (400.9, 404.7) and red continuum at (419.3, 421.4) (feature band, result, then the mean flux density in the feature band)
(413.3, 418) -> 0.217 nm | 22.4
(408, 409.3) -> -0.110 nm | 25.4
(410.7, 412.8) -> -0.025 nm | 23.7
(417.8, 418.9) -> 0.068 nm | 22.1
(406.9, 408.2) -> 0.054 nm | 22.4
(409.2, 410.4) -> 0.004 nm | 23.3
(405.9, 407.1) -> 0.001 nm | 23.3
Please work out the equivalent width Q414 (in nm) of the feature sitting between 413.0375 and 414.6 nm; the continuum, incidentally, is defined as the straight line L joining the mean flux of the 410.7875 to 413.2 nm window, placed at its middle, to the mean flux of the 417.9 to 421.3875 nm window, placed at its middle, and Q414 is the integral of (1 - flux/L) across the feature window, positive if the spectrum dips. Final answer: 0.08 nm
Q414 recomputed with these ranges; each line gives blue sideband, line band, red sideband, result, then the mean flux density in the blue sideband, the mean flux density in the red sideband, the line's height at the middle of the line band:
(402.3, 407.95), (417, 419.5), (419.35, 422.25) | 0.16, 22.8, 24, 23.8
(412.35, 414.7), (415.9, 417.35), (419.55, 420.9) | -0.04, 22.5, 22.8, 22.6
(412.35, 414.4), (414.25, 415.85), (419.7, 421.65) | 0.10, 22.8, 23.9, 23.1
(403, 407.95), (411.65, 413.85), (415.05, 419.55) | -0.06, 22.7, 22.7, 22.7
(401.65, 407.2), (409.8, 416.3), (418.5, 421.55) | 0.17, 23.1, 23.6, 23.4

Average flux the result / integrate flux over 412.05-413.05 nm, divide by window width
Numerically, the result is 22.9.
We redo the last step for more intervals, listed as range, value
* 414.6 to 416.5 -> 22.7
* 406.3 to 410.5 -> 23.7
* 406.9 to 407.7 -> 21.7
